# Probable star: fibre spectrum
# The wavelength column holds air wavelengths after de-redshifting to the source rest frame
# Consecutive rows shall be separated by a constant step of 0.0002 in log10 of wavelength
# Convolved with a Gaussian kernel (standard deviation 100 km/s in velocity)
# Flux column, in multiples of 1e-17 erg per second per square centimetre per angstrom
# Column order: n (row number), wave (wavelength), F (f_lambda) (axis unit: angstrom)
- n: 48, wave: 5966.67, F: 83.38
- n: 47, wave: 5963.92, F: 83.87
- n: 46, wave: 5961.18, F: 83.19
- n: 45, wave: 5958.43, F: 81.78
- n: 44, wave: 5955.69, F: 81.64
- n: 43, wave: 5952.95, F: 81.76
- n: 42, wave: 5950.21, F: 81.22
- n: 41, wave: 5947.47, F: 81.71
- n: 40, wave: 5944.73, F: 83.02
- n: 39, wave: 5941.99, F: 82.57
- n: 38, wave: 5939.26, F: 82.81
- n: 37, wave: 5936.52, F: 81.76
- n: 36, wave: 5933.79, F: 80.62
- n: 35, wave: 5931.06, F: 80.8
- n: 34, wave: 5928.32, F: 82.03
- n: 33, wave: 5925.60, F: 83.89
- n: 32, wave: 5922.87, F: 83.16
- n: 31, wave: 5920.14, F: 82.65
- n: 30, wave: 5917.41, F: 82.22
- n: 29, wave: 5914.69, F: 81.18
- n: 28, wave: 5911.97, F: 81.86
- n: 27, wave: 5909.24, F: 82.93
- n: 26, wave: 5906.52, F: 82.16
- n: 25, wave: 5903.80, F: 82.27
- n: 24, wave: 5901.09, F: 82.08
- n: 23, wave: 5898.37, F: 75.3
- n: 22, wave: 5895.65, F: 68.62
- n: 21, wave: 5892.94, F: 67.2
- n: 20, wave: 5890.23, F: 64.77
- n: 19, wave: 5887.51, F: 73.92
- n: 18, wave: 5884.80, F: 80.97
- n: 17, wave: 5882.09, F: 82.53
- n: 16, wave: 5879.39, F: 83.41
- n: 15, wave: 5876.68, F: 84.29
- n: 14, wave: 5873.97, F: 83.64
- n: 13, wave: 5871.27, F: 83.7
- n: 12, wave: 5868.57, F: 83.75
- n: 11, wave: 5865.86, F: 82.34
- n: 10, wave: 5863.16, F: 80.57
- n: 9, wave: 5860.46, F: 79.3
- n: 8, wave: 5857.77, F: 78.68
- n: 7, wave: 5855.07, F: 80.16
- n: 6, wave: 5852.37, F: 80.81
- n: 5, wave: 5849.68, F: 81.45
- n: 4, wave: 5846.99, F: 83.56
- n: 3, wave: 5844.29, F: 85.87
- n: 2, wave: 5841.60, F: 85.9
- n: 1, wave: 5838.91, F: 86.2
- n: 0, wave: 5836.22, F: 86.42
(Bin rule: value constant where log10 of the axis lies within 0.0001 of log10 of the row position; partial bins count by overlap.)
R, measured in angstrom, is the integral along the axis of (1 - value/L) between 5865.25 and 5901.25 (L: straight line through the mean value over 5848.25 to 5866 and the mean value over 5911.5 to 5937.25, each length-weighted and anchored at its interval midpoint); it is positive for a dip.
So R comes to 1.3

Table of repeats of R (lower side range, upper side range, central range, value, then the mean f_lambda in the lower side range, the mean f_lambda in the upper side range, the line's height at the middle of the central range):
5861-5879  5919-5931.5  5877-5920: 2.26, 82.9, 82.6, 82.7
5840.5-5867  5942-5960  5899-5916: 0.02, 81.8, 81.9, 81.9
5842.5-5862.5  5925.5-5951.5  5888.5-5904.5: 1.70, 81.5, 82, 81.7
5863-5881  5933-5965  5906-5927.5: 0.03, 83.3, 82.2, 82.6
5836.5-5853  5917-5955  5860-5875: 0.24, 84.3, 82.1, 83.7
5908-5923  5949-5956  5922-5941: -0.05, 82.2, 81.6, 81.9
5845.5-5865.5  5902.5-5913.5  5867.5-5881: -0.40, 80.8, 82.3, 81.3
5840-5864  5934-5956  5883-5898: 1.87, 81.9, 82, 81.9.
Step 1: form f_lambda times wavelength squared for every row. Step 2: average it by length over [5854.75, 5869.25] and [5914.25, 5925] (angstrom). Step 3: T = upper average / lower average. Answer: 1.04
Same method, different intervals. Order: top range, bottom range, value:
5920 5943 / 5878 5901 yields 1.11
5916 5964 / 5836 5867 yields 1.03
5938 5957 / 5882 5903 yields 1.13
